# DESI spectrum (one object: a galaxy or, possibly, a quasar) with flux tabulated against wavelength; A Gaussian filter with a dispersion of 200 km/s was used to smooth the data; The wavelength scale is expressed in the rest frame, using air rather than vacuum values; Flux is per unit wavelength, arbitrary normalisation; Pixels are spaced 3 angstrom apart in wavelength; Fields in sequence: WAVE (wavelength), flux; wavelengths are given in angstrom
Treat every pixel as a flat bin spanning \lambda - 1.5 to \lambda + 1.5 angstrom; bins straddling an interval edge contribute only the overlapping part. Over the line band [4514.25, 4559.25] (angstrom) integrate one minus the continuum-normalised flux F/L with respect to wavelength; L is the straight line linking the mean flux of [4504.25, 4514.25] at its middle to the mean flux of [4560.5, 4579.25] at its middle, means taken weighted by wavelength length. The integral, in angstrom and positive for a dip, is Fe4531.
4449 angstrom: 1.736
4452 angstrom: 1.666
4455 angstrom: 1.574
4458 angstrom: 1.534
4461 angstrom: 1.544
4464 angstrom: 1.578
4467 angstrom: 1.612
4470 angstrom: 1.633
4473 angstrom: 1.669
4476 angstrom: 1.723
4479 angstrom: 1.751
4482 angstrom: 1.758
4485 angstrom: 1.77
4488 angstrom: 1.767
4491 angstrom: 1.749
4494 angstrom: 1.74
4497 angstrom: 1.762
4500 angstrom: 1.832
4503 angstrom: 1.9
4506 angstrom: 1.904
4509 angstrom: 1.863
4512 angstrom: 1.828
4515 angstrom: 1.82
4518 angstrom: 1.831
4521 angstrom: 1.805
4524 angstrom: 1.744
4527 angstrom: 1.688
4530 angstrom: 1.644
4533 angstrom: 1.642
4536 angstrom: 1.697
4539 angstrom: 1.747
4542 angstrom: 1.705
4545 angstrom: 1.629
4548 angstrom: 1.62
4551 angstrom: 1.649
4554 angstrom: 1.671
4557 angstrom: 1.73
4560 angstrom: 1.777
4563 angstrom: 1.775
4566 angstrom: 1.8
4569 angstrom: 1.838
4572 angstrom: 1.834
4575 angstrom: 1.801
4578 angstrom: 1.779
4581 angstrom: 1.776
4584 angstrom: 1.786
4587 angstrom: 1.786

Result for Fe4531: 3.1 angstrom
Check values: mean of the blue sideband 1.86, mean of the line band 1.71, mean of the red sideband 1.8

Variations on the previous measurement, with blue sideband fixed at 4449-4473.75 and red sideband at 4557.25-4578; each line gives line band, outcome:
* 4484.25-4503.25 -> -1.3 angstrom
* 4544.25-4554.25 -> 0.7 angstrom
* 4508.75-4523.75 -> -1.0 angstrom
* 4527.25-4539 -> 0.4 angstrom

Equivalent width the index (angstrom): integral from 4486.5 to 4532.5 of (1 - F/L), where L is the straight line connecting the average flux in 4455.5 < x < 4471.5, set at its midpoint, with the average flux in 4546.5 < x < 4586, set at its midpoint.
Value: -3.61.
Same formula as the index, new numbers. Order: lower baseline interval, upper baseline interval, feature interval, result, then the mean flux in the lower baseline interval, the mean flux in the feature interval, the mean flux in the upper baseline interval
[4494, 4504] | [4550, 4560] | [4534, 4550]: 0.4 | 1.81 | 1.68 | 1.7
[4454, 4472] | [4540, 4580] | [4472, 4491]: -1.5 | 1.58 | 1.74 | 1.74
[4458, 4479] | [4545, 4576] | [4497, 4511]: -1.6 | 1.63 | 1.86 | 1.74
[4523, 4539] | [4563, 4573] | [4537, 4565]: 0.9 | 1.69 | 1.7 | 1.82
